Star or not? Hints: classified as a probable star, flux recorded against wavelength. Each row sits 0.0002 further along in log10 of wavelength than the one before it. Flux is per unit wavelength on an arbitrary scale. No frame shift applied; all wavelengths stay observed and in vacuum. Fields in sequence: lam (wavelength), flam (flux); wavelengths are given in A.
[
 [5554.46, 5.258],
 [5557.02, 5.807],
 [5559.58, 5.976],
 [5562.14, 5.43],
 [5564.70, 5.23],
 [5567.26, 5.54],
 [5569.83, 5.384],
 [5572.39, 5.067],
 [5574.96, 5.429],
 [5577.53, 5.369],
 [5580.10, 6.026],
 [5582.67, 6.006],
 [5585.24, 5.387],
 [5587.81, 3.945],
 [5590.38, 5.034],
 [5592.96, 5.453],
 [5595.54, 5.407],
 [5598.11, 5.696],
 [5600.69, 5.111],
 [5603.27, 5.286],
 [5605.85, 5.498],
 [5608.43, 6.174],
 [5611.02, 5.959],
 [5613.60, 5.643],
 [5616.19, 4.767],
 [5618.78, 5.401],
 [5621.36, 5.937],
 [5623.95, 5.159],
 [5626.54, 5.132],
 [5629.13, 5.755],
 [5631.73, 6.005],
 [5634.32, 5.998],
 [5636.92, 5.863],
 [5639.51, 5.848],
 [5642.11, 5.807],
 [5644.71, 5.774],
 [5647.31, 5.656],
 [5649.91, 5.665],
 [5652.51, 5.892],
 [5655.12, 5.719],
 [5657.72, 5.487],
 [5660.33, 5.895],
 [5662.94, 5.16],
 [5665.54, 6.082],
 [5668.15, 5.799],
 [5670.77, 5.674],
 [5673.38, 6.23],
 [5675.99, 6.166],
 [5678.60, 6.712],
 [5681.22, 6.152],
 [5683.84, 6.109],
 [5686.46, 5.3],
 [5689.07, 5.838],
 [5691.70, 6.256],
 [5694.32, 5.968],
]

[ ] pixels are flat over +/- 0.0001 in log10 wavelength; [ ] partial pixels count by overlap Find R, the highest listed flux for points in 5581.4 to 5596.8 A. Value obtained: 6.006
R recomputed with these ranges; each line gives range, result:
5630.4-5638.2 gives 6.005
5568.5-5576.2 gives 5.429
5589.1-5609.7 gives 6.174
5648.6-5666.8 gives 6.082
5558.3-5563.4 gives 5.976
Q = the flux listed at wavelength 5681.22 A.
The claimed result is 6.152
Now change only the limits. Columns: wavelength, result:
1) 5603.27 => 5.286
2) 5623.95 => 5.159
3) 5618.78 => 5.401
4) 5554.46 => 5.258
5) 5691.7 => 6.256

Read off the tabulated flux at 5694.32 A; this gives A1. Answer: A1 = 5.968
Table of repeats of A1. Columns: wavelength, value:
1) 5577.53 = 5.369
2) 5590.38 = 5.034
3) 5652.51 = 5.892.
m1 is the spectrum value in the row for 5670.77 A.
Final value 5.674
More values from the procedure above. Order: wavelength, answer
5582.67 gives 6.006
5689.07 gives 5.838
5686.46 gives 5.3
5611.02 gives 5.959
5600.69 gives 5.111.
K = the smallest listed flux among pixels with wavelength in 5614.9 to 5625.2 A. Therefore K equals 4.767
